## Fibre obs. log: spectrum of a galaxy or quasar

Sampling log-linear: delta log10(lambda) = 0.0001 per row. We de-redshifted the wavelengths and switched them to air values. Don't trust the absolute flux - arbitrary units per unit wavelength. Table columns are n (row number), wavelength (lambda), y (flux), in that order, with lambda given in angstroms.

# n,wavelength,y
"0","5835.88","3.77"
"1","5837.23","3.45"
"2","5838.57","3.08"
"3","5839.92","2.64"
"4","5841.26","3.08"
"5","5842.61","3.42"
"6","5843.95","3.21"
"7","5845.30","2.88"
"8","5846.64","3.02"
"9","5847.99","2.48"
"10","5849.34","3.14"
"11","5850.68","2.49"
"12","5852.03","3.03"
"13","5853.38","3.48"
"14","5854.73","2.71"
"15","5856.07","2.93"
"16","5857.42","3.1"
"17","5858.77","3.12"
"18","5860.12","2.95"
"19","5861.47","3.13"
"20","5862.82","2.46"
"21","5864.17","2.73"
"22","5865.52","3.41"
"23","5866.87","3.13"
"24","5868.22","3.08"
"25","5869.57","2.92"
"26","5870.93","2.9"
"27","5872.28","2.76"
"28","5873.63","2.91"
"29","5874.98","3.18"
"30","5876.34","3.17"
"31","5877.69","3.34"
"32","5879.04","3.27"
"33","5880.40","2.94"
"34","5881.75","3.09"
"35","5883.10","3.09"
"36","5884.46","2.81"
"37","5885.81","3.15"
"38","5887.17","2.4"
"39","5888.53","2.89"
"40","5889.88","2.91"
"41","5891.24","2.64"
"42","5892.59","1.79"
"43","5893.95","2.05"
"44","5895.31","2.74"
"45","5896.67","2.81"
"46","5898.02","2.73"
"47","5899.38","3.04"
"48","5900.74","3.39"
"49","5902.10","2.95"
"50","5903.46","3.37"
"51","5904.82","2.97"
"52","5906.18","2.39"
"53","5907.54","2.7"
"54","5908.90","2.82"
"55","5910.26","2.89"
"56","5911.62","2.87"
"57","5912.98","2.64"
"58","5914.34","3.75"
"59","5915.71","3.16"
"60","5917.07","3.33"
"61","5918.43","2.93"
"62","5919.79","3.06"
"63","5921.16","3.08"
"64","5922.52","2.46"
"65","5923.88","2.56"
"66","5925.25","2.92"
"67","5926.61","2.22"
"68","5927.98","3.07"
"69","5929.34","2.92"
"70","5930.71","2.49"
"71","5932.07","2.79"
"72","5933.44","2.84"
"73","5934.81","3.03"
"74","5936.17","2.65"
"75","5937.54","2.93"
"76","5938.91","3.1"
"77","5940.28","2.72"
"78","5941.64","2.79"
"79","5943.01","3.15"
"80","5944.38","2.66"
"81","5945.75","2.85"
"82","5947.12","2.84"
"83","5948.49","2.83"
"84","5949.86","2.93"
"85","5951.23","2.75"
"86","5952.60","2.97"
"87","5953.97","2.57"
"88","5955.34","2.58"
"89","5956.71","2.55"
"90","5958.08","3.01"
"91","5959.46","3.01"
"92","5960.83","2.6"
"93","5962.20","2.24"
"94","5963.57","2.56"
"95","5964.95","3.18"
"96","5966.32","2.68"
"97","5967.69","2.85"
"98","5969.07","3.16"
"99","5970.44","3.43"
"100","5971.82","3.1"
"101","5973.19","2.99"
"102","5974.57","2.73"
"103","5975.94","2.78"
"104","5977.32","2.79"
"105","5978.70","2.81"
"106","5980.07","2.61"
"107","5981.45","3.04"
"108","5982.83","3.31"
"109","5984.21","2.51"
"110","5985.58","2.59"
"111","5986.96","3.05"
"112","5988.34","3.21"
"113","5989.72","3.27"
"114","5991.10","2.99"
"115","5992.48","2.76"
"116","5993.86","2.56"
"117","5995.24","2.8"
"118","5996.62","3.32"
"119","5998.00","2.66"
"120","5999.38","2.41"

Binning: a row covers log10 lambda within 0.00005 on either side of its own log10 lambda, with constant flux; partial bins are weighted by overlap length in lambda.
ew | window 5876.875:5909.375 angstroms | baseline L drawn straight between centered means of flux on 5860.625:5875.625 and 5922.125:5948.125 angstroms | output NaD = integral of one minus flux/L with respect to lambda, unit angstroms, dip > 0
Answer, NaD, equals 0.6 angstroms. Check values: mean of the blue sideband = 2.96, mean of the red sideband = 2.79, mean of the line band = 2.85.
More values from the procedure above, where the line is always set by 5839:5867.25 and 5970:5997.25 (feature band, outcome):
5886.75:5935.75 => 2.2 angstroms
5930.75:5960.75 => 1.2 angstroms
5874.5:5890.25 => -0.3 angstroms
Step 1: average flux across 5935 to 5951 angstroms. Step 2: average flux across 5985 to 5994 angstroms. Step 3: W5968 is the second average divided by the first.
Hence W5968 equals 1.03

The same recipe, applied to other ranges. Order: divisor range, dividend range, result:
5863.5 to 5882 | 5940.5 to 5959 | 0.92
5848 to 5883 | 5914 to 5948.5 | 0.96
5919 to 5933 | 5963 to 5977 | 1.07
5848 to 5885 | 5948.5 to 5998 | 0.95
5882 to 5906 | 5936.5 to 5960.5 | 1.01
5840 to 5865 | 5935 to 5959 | 0.95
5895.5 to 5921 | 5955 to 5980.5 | 0.95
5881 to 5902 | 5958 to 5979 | 1.03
